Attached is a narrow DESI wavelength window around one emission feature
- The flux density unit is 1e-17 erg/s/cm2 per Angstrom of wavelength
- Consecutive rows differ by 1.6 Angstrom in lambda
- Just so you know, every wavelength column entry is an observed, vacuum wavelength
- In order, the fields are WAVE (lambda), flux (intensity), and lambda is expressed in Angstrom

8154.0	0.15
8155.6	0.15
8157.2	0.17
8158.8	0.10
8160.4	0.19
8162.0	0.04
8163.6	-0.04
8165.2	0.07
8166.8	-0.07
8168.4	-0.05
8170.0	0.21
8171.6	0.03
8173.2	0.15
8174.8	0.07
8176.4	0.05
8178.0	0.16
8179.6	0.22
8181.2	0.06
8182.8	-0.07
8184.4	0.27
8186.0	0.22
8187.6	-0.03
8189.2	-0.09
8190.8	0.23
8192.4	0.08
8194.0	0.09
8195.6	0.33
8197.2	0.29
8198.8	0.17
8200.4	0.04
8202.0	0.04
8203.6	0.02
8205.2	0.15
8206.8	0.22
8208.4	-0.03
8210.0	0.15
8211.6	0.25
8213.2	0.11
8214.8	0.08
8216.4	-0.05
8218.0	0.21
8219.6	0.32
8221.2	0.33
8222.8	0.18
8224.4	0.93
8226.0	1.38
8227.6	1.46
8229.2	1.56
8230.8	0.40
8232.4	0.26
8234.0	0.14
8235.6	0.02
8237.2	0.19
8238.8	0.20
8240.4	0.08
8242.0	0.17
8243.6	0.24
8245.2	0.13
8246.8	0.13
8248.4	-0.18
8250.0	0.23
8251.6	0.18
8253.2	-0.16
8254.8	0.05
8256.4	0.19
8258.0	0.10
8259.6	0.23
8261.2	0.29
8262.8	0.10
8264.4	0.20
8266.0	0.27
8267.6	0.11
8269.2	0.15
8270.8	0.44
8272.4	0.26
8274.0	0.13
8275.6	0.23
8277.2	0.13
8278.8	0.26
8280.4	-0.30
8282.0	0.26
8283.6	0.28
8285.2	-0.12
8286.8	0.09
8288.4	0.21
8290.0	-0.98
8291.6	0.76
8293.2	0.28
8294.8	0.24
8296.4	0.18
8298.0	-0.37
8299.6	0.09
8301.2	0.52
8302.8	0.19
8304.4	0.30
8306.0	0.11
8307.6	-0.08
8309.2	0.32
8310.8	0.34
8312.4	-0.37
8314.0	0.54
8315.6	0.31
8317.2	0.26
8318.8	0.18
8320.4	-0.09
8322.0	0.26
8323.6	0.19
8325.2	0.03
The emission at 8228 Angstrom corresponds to H-beta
